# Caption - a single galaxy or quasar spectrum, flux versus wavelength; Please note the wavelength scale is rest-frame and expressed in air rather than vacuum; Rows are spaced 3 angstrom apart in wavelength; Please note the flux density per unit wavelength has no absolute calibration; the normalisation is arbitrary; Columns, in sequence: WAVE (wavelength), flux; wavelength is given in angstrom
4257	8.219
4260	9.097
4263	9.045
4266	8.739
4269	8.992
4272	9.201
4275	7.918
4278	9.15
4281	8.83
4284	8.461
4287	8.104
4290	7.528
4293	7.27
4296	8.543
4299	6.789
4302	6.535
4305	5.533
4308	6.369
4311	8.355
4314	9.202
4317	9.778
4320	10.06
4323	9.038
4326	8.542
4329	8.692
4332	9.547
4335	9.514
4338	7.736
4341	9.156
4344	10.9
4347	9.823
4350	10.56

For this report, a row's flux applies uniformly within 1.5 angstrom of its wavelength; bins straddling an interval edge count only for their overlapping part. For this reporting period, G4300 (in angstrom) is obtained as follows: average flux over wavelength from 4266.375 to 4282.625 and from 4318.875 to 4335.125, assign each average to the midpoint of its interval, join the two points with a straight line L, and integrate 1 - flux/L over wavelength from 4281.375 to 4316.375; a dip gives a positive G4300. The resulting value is 5.3 angstrom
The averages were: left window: 8.81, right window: 9.19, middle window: 7.62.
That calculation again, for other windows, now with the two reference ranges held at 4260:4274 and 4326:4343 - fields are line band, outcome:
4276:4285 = 0.2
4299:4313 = 3.4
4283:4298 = 1.7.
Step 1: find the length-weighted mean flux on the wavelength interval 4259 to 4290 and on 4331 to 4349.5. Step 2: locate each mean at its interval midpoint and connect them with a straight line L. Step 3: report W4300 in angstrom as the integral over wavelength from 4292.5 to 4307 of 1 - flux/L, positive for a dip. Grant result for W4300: 3.4 angstrom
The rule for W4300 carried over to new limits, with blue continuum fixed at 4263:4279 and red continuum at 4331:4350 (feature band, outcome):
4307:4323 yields 0.72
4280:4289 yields 0.56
